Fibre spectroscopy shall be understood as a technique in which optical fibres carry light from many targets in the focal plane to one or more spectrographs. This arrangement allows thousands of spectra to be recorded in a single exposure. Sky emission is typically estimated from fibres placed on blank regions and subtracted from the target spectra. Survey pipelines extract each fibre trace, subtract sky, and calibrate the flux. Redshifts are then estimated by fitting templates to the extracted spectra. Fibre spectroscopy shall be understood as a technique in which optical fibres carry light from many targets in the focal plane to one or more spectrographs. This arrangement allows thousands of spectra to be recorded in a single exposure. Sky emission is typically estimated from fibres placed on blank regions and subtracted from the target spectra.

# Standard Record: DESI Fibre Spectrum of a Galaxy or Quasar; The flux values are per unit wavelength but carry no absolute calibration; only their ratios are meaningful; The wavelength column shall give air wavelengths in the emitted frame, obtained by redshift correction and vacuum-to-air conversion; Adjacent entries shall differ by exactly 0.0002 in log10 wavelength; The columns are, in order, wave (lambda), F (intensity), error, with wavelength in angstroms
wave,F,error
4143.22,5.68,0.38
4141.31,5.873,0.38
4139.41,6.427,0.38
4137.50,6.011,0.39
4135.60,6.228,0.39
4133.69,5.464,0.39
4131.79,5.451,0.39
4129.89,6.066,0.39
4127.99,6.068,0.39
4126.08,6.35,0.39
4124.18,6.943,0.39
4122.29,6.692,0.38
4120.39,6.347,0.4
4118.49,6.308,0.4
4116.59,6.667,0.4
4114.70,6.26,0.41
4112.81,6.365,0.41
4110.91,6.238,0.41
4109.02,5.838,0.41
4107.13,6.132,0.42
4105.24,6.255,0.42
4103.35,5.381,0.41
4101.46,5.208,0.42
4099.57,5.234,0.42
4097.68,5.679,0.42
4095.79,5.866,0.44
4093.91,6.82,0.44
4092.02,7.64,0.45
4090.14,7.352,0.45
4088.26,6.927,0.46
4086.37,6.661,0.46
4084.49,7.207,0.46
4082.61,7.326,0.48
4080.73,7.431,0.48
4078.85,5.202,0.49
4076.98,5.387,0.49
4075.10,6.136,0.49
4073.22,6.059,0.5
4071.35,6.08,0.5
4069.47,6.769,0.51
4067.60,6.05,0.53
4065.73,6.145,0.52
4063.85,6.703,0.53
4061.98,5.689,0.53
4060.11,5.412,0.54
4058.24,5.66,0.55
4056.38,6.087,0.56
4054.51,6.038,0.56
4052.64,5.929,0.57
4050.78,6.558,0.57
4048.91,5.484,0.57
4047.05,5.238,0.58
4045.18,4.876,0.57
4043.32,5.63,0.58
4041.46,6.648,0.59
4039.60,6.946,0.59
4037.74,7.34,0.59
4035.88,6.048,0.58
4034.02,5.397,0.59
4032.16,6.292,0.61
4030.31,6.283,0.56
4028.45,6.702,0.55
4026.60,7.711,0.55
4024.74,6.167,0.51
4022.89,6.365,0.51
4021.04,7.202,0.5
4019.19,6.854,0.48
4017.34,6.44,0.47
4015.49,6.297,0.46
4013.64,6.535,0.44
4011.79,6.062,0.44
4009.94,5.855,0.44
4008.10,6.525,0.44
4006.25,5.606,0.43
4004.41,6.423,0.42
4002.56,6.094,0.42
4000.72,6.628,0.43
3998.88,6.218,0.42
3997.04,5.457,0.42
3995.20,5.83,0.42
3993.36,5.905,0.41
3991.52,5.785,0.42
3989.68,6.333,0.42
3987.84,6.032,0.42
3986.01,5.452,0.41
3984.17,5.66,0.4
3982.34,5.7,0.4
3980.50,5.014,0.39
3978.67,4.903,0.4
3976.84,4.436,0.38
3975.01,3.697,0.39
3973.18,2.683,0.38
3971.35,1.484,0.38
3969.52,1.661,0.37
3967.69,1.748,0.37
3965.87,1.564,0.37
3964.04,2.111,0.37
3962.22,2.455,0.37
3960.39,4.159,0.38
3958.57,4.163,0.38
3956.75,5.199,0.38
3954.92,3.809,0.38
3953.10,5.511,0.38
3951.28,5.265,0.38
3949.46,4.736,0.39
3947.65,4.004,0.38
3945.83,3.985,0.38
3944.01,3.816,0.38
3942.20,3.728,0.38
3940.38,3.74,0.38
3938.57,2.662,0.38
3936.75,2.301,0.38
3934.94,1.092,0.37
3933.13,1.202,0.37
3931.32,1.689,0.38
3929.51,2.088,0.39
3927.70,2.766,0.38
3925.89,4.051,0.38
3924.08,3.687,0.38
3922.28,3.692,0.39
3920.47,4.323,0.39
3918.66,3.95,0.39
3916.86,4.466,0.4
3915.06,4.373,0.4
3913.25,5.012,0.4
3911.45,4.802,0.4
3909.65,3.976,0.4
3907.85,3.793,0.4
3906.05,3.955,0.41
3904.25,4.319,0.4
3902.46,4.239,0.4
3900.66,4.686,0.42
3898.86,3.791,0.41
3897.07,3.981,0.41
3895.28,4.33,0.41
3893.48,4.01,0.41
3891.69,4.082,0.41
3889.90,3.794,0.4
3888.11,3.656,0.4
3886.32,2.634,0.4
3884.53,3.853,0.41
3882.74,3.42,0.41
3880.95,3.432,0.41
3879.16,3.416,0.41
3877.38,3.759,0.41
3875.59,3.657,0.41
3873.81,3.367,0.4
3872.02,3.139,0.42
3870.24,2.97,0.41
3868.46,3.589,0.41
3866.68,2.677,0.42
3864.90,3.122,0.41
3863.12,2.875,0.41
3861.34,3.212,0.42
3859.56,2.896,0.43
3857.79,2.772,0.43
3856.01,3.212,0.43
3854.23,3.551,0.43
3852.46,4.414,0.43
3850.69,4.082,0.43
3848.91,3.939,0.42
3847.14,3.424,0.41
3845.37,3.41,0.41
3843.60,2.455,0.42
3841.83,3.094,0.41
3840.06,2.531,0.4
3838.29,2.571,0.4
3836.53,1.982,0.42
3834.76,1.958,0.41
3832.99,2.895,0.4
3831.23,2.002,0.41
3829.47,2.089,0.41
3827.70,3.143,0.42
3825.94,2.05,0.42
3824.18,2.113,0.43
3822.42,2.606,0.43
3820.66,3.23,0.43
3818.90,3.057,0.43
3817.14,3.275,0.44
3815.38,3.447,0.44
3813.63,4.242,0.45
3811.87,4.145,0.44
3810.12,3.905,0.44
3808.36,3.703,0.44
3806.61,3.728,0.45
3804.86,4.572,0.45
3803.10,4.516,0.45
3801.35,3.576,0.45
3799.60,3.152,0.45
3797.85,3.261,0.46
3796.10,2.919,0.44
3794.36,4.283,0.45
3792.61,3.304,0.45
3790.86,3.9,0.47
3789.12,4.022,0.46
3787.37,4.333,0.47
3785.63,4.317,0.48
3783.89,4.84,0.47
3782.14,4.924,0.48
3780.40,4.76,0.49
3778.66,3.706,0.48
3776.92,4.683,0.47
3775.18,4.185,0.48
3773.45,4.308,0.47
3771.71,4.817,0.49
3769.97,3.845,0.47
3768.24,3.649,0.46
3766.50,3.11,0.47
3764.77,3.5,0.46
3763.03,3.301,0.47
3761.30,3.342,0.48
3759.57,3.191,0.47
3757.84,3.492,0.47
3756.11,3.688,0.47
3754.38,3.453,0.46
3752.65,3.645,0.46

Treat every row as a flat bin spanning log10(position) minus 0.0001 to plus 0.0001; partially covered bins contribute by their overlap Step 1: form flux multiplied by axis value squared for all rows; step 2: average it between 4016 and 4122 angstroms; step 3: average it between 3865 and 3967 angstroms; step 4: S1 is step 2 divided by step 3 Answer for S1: 1.87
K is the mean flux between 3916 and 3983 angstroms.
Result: 3.44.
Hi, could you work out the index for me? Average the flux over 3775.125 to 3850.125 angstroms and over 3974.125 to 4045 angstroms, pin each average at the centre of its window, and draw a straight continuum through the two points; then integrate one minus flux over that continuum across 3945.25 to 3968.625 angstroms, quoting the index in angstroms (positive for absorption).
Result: 6.98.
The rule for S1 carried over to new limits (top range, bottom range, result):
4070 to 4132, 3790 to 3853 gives 2.24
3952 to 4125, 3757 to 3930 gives 1.78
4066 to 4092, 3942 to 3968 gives 1.83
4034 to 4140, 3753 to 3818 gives 1.86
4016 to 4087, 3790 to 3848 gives 2.23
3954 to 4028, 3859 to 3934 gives 1.50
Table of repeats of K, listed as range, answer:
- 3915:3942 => 3.05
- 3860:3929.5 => 3.73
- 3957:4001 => 4.36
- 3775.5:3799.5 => 4.07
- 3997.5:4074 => 6.22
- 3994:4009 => 6.09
